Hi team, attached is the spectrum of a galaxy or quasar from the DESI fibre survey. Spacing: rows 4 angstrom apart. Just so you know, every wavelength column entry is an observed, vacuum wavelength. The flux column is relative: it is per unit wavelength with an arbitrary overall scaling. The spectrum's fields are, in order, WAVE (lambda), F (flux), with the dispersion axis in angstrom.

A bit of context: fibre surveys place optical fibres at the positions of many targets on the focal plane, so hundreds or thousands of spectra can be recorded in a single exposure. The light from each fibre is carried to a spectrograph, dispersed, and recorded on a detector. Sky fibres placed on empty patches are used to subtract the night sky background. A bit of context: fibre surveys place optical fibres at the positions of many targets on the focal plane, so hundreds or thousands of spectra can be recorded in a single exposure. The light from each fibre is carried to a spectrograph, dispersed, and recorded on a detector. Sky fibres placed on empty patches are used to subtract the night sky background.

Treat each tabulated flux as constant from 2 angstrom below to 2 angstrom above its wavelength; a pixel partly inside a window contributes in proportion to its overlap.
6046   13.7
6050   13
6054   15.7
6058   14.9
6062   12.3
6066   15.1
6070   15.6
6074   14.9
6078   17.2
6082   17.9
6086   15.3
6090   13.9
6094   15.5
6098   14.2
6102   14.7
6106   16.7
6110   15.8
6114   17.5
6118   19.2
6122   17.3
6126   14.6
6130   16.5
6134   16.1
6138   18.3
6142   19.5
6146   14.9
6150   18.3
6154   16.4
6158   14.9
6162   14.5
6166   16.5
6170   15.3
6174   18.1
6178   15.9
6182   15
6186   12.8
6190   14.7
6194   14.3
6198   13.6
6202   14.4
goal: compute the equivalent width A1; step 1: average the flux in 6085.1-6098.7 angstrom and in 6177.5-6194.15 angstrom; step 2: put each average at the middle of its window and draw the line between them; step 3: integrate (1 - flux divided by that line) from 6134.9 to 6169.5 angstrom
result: -4.8 angstrom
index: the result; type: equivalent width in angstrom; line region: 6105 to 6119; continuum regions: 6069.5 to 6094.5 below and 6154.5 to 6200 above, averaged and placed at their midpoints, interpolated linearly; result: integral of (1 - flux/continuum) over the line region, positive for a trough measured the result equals -1.5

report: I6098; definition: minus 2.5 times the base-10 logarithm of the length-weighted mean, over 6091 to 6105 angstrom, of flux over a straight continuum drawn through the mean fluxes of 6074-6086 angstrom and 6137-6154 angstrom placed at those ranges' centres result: 0.14 mag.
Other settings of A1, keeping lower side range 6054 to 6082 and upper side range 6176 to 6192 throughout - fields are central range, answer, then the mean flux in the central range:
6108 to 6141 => -4.5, 17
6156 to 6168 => -0.5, 15.3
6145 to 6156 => -1.4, 16.7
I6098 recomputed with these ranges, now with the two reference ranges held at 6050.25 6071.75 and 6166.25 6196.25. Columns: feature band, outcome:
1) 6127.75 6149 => -0.142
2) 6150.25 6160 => -0.073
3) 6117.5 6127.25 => -0.136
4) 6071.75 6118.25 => -0.084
